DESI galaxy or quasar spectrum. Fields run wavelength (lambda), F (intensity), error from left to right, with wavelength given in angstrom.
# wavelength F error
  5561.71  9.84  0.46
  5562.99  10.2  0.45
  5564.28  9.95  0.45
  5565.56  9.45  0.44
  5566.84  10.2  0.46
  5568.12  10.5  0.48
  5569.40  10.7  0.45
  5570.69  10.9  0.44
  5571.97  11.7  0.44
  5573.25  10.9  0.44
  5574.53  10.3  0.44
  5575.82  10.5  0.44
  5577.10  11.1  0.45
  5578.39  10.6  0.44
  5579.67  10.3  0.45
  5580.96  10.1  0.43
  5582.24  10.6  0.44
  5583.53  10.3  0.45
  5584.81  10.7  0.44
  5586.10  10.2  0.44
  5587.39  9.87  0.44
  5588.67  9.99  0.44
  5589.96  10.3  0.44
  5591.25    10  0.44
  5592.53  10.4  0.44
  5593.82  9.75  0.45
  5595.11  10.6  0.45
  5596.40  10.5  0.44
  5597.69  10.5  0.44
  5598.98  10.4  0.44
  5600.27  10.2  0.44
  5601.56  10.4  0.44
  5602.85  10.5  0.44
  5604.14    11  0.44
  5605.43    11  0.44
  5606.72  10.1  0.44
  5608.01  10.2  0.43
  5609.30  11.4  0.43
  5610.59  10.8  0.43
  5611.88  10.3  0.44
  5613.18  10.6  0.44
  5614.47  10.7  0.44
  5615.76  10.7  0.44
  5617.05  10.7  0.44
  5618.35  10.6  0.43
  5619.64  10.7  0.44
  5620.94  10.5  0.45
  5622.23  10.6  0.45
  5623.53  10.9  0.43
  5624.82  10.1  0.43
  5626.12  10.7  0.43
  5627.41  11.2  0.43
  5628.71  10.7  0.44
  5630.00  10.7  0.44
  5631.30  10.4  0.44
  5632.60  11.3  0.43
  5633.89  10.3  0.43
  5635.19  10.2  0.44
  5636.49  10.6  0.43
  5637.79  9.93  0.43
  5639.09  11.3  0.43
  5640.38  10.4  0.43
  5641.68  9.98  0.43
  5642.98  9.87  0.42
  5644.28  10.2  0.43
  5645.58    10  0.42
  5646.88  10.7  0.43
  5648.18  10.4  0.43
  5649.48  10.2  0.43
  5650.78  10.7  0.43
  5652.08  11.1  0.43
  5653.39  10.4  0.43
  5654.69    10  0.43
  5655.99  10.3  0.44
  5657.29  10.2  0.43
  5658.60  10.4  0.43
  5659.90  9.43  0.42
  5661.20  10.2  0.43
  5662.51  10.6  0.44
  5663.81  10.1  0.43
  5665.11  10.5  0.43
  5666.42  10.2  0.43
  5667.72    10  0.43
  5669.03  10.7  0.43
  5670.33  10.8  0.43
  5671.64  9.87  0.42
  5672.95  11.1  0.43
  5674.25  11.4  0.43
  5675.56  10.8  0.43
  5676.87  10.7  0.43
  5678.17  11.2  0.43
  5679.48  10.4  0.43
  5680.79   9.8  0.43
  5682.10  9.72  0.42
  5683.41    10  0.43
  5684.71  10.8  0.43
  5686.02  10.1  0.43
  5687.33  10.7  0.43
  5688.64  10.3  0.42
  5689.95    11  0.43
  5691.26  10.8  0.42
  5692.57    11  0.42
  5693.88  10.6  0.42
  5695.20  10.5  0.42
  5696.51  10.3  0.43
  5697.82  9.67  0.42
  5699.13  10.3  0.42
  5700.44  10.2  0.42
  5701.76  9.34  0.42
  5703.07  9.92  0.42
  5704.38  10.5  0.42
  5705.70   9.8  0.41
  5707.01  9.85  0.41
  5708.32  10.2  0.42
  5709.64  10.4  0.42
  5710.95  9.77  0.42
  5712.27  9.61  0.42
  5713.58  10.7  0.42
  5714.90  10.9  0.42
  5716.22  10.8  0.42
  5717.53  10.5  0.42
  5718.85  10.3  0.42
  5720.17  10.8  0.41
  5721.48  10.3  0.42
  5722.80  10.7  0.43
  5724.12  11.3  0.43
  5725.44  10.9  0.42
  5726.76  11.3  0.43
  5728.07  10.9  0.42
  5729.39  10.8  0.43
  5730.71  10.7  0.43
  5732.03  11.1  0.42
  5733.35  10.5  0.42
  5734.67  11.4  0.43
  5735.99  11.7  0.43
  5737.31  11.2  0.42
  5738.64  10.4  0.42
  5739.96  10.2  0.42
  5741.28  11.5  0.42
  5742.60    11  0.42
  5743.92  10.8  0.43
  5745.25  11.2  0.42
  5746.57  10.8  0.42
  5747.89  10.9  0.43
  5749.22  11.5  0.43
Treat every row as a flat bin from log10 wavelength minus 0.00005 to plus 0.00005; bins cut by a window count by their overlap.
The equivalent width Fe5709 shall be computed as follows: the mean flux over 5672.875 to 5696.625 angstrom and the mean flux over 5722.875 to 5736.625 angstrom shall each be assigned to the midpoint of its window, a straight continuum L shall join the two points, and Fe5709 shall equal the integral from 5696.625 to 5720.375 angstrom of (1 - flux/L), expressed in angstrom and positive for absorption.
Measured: 1.4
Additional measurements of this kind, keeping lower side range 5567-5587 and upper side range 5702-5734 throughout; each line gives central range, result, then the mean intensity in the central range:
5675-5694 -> 0.0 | 10.5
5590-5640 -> 0.1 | 10.6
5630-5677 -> 0.6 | 10.4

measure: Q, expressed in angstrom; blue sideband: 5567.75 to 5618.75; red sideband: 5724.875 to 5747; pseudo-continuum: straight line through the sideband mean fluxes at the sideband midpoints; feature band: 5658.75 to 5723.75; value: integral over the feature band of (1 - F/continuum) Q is 2.7 angstrom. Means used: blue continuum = 10.5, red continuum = 11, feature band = 10.4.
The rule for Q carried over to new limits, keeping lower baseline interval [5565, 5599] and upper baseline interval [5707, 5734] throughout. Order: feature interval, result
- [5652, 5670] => 0.4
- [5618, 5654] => -0.1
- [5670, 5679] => -0.2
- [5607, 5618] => -0.2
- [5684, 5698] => 0.0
